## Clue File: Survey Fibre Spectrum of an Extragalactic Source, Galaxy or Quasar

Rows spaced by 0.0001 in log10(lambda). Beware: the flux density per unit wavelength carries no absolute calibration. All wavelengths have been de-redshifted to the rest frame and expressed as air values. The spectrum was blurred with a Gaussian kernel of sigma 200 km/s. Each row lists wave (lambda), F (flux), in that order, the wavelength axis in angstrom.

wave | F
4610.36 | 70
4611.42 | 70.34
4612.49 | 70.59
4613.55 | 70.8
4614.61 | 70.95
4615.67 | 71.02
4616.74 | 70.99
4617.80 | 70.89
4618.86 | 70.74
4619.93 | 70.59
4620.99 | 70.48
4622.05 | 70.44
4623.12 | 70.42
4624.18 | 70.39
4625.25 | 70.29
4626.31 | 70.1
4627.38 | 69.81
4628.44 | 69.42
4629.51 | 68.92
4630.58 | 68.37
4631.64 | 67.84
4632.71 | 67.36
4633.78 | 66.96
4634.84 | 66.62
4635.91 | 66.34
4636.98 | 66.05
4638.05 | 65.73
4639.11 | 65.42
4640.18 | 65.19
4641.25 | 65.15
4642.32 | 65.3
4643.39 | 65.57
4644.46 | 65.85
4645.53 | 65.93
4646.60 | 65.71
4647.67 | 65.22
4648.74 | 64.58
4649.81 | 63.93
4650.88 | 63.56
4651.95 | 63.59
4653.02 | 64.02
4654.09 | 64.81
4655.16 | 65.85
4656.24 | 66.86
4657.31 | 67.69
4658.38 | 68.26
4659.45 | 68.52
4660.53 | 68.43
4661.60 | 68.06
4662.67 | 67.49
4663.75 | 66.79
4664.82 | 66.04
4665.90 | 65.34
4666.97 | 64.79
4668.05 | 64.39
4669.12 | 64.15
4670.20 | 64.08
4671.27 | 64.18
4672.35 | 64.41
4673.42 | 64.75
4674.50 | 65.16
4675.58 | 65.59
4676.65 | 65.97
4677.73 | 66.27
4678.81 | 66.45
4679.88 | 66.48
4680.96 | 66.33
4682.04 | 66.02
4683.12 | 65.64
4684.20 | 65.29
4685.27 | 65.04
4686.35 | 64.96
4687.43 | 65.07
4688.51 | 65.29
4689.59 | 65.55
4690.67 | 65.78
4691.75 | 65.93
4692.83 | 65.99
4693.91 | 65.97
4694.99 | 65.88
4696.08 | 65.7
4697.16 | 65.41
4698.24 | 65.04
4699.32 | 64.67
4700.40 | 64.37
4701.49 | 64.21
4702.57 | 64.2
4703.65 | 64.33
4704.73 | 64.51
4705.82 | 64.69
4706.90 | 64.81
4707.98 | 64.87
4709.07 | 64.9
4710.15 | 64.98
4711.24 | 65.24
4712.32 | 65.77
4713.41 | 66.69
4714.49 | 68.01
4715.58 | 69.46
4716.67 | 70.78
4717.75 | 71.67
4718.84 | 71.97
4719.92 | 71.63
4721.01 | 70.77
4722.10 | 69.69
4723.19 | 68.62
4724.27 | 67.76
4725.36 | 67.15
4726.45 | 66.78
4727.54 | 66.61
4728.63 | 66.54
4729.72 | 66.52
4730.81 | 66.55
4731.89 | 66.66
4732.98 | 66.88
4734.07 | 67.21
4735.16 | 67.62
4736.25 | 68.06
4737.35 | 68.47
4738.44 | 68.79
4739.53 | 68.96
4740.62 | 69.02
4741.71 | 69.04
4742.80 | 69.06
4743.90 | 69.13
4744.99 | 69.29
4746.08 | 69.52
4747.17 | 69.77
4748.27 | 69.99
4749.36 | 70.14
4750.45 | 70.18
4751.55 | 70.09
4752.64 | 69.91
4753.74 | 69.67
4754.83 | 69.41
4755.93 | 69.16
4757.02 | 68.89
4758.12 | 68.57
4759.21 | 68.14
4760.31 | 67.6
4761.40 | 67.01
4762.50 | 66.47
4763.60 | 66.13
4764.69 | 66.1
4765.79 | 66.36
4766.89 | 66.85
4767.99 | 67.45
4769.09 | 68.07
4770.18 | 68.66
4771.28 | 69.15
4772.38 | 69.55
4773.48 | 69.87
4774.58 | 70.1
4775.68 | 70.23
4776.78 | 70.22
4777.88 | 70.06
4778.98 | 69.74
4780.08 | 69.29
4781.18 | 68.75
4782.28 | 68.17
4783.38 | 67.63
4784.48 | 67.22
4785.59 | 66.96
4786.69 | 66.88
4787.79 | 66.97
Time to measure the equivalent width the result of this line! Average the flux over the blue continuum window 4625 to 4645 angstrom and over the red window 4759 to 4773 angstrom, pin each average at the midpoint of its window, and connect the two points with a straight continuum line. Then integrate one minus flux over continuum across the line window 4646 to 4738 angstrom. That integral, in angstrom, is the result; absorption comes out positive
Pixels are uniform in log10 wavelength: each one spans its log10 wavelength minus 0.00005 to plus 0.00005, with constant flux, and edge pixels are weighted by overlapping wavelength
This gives 1.4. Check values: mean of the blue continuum 67.1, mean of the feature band 66.2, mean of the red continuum 67.5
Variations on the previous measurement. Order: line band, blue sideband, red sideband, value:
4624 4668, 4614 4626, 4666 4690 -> 1.1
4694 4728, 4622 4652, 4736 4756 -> 0.9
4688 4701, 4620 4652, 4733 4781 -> 0.5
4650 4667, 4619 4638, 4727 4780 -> 0.6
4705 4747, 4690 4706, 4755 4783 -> -0.9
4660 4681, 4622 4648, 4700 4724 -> 0.5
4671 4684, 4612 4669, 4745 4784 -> 0.4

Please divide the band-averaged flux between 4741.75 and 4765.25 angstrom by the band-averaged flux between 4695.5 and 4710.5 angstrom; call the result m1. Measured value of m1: 1.1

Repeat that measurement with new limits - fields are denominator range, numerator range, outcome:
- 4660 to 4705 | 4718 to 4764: 1.05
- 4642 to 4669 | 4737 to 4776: 1.04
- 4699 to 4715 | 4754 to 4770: 1.04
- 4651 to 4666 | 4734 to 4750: 1.04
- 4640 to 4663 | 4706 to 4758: 1.04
